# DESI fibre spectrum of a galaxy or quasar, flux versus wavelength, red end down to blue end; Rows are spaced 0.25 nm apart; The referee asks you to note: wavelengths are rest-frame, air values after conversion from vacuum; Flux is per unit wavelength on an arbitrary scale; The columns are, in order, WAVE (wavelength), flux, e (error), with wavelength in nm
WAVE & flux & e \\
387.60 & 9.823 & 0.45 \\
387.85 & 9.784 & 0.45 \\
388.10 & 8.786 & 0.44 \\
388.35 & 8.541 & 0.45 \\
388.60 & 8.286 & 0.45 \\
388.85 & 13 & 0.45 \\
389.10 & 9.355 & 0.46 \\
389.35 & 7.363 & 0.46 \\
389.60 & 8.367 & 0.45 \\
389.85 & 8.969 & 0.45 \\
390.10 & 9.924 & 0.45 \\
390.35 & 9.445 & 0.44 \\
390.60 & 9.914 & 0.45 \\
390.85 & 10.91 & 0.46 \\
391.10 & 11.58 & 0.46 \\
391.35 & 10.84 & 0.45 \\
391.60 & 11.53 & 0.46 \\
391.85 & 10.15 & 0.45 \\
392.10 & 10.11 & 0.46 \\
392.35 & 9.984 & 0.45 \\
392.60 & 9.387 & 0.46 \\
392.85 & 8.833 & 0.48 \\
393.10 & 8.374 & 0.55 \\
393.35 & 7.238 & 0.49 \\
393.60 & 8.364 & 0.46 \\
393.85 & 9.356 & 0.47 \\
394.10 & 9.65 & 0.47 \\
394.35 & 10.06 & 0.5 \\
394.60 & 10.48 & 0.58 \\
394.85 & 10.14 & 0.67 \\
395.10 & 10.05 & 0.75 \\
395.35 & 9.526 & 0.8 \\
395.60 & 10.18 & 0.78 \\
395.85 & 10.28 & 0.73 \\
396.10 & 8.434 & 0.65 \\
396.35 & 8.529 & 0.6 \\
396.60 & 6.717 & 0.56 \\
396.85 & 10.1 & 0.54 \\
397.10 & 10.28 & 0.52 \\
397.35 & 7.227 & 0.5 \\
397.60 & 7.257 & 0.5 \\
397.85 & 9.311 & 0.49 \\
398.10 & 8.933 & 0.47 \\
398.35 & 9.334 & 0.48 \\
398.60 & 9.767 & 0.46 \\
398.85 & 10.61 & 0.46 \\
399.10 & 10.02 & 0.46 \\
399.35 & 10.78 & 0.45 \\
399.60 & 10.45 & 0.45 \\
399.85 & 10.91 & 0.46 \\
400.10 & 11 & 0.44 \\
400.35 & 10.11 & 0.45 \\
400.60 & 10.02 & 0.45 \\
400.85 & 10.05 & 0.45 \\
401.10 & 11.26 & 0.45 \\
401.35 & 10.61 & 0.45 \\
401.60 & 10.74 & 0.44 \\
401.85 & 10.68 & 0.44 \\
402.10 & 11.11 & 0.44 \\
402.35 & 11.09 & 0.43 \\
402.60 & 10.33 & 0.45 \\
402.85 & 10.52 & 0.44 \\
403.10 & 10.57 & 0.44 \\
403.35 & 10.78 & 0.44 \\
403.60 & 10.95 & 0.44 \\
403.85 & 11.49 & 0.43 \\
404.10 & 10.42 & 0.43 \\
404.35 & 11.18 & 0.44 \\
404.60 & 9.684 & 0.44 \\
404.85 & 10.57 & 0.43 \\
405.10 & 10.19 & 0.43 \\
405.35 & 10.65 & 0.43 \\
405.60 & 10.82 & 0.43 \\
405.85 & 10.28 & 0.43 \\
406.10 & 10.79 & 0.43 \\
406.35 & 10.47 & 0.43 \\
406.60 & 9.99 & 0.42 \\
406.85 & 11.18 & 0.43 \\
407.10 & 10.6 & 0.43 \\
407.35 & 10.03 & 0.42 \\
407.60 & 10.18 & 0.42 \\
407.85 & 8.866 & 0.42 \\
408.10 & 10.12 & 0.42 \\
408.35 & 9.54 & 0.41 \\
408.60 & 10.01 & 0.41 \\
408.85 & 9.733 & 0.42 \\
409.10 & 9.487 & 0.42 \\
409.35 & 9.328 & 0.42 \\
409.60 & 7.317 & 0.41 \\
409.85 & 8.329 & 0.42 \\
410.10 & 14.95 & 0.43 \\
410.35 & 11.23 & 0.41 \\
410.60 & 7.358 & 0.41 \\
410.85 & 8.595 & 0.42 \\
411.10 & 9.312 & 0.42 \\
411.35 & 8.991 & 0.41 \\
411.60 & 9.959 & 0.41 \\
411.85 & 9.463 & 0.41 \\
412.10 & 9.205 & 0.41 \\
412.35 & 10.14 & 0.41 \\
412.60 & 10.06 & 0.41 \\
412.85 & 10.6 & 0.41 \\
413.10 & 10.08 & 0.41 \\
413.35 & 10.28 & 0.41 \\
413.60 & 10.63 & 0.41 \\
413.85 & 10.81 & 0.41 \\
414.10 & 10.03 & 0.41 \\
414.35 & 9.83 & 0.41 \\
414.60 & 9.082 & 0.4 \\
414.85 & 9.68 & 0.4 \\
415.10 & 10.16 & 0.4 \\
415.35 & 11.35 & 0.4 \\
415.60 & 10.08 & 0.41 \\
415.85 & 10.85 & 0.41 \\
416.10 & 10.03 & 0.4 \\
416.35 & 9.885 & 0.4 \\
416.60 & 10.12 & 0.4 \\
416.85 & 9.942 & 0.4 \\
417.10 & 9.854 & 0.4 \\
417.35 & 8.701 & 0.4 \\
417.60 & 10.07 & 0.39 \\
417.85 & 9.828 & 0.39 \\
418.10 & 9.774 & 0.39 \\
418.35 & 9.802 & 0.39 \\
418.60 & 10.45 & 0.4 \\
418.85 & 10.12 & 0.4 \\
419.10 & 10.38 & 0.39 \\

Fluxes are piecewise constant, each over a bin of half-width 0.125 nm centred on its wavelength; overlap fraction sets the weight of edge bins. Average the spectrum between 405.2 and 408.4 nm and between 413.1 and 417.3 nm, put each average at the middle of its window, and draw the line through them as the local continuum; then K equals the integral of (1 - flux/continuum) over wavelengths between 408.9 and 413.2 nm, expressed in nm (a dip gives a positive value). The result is 0.23 nm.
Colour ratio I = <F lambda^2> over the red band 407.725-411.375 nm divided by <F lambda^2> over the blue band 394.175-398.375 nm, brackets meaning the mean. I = 1.11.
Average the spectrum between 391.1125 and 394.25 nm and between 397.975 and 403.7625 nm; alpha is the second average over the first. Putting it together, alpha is 1.1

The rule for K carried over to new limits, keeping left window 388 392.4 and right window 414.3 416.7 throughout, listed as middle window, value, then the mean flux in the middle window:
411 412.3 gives 0.08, 9.43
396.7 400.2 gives 0.09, 9.68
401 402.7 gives -0.15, 10.8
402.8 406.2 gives -0.22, 10.6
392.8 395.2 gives 0.15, 9.26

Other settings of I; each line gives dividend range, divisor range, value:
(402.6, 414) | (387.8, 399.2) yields 1.15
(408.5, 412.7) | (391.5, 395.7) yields 1.09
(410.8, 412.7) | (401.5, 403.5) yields 0.93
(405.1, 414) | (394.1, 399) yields 1.14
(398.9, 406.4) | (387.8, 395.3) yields 1.17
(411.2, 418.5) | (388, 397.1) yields 1.17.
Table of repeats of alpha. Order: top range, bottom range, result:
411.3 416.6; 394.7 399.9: 1.07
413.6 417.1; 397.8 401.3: 0.99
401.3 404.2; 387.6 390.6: 1.16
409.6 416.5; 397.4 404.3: 0.97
